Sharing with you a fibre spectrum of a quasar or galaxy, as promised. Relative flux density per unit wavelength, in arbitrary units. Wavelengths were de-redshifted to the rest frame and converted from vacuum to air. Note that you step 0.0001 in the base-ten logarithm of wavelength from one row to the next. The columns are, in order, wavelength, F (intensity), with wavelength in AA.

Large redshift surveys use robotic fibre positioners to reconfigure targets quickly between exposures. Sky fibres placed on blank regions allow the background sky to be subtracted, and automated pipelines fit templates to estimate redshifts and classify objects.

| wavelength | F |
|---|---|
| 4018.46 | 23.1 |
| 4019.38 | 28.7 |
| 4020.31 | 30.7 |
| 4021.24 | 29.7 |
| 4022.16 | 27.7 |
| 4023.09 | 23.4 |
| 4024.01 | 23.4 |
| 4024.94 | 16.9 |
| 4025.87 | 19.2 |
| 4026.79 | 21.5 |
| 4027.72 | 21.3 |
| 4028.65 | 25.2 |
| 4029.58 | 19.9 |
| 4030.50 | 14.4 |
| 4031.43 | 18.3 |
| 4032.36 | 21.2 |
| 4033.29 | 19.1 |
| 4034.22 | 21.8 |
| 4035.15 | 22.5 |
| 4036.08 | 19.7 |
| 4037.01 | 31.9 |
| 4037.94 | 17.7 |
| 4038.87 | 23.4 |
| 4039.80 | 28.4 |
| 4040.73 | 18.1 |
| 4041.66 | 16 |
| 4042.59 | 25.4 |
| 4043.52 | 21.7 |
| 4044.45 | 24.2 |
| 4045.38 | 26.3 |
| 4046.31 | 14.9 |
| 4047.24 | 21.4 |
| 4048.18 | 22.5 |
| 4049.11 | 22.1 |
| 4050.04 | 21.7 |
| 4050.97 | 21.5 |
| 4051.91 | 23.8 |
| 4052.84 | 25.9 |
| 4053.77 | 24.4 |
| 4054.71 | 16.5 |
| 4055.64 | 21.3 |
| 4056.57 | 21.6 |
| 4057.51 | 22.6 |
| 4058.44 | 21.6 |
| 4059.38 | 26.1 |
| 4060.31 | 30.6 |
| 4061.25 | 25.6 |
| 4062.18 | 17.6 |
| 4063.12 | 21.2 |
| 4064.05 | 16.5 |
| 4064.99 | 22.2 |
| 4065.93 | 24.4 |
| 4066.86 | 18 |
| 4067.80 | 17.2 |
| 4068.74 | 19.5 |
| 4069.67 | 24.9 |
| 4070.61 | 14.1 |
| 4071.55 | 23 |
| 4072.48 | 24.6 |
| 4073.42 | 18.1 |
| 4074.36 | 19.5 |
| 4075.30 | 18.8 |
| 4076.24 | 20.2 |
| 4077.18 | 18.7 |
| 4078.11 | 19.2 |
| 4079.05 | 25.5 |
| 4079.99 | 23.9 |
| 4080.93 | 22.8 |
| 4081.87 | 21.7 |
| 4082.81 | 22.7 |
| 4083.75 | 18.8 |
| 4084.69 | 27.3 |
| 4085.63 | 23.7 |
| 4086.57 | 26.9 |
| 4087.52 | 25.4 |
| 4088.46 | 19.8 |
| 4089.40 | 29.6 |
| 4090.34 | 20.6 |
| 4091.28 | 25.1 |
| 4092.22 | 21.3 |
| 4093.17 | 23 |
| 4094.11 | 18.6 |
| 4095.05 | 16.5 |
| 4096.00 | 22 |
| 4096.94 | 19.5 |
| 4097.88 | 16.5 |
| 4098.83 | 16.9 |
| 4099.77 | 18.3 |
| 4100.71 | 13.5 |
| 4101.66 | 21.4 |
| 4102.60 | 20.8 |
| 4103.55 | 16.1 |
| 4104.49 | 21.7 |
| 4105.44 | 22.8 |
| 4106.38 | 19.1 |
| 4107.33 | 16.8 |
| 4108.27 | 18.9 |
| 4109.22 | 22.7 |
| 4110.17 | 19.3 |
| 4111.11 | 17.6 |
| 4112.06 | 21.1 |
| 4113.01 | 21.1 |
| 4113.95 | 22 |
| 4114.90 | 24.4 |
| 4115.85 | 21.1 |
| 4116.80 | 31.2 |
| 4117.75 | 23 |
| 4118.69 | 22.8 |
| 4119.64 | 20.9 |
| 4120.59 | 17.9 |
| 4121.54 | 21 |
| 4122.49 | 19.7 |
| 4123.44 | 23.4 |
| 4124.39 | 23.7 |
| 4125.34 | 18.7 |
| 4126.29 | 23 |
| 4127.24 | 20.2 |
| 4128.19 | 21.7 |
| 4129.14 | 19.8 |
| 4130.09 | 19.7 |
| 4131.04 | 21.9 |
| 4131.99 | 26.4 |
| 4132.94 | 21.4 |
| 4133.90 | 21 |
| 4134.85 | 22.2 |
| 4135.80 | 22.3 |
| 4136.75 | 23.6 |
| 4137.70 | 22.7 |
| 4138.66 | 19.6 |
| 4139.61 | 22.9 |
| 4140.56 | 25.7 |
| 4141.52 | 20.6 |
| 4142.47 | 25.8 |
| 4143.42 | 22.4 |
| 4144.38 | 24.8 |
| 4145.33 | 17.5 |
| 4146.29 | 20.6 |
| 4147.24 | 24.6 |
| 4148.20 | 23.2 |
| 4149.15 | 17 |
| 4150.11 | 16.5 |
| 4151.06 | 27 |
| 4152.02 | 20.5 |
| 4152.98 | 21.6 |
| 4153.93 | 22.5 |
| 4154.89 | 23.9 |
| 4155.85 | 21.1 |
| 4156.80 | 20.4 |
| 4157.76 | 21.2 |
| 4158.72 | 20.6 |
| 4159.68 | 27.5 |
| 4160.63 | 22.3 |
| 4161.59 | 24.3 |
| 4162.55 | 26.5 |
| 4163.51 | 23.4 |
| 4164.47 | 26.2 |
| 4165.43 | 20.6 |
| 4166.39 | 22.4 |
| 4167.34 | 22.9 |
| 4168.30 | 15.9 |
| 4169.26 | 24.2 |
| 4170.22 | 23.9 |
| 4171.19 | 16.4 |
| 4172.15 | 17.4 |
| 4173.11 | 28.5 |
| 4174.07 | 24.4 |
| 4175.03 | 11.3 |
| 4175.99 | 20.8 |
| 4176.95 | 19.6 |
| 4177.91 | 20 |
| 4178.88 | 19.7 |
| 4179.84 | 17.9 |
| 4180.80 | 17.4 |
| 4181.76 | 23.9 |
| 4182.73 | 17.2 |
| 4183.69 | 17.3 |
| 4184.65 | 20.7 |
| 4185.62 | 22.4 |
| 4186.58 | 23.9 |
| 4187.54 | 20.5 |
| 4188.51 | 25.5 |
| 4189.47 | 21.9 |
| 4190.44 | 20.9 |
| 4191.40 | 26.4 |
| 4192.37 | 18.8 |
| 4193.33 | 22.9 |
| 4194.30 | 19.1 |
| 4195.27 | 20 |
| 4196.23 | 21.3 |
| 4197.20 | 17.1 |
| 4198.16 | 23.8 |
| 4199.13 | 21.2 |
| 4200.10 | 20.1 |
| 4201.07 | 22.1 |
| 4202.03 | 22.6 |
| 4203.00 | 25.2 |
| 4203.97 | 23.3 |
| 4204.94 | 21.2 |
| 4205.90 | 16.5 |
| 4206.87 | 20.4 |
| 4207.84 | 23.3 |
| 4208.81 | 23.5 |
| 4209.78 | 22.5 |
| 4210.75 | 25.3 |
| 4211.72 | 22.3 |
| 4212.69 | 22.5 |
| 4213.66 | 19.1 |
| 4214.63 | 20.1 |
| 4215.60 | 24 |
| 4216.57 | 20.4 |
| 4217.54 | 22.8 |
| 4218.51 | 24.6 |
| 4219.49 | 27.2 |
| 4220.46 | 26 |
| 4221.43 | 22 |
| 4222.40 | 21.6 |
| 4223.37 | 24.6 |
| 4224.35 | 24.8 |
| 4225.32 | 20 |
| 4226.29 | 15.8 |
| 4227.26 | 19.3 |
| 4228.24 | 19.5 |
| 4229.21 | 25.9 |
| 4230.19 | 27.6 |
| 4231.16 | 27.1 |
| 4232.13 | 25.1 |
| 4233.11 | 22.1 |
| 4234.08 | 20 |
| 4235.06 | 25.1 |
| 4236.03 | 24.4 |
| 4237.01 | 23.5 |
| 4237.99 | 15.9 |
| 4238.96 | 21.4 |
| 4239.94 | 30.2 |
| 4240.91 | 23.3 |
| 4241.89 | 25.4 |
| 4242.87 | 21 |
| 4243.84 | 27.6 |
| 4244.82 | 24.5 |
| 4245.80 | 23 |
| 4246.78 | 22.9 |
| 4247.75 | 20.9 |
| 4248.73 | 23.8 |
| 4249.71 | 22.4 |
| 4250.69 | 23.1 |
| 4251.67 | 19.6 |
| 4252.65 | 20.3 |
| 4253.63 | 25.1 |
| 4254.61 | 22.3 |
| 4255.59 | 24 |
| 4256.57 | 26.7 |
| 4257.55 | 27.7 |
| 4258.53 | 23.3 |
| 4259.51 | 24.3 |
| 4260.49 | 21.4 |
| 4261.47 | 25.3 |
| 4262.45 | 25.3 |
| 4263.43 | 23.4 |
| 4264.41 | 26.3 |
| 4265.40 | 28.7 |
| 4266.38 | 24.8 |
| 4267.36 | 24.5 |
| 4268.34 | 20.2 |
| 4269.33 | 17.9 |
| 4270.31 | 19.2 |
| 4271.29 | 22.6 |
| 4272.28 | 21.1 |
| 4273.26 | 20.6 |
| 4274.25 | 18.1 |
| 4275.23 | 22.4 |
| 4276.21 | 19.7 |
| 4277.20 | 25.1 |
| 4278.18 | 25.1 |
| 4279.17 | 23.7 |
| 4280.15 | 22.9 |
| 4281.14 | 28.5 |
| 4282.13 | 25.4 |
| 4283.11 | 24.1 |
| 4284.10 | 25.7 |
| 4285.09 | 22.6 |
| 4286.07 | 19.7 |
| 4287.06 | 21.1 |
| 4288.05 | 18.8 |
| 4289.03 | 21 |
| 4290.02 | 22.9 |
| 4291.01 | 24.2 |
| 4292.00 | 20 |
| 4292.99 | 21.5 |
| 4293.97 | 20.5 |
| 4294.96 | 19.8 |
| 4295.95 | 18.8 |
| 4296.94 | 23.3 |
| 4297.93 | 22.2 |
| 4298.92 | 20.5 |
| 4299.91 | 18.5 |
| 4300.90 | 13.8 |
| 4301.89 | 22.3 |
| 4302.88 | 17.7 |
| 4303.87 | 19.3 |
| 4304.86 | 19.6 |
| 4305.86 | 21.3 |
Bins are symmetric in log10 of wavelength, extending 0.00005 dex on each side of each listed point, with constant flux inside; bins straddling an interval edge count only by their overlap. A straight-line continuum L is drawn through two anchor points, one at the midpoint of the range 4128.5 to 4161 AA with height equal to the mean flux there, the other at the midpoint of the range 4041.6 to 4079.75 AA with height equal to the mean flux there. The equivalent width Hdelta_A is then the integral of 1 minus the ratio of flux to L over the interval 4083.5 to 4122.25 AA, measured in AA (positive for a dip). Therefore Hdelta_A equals 1.2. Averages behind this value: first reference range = 21.6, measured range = 21.1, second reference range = 22.1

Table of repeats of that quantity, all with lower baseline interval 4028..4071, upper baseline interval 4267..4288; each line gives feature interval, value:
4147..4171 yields -0.4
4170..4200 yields 1.8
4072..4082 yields 0.3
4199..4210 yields 0.1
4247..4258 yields -0.5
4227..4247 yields -1.3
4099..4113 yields 1.6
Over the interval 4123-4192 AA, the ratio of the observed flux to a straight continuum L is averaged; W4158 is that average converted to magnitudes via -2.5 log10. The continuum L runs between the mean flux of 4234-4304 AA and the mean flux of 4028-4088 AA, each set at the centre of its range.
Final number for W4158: 0.021 mag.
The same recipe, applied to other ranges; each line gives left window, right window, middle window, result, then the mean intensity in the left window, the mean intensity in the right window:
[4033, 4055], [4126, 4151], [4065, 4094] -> 0.01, 22.2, 21.9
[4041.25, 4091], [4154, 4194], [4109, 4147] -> -0.01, 22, 21.5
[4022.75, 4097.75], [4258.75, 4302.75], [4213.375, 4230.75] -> -0.03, 21.7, 22.2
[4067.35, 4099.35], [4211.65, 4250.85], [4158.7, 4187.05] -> 0.05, 21.3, 23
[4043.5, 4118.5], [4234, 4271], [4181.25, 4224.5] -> 0.04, 21.4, 23.4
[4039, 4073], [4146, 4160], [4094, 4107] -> 0.16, 21.9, 21.8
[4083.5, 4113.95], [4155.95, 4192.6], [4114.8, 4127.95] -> -0.06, 20.7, 21.5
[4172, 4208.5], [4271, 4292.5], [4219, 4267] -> -0.08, 21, 22.5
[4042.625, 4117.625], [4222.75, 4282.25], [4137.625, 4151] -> 0.01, 21.4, 23.2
